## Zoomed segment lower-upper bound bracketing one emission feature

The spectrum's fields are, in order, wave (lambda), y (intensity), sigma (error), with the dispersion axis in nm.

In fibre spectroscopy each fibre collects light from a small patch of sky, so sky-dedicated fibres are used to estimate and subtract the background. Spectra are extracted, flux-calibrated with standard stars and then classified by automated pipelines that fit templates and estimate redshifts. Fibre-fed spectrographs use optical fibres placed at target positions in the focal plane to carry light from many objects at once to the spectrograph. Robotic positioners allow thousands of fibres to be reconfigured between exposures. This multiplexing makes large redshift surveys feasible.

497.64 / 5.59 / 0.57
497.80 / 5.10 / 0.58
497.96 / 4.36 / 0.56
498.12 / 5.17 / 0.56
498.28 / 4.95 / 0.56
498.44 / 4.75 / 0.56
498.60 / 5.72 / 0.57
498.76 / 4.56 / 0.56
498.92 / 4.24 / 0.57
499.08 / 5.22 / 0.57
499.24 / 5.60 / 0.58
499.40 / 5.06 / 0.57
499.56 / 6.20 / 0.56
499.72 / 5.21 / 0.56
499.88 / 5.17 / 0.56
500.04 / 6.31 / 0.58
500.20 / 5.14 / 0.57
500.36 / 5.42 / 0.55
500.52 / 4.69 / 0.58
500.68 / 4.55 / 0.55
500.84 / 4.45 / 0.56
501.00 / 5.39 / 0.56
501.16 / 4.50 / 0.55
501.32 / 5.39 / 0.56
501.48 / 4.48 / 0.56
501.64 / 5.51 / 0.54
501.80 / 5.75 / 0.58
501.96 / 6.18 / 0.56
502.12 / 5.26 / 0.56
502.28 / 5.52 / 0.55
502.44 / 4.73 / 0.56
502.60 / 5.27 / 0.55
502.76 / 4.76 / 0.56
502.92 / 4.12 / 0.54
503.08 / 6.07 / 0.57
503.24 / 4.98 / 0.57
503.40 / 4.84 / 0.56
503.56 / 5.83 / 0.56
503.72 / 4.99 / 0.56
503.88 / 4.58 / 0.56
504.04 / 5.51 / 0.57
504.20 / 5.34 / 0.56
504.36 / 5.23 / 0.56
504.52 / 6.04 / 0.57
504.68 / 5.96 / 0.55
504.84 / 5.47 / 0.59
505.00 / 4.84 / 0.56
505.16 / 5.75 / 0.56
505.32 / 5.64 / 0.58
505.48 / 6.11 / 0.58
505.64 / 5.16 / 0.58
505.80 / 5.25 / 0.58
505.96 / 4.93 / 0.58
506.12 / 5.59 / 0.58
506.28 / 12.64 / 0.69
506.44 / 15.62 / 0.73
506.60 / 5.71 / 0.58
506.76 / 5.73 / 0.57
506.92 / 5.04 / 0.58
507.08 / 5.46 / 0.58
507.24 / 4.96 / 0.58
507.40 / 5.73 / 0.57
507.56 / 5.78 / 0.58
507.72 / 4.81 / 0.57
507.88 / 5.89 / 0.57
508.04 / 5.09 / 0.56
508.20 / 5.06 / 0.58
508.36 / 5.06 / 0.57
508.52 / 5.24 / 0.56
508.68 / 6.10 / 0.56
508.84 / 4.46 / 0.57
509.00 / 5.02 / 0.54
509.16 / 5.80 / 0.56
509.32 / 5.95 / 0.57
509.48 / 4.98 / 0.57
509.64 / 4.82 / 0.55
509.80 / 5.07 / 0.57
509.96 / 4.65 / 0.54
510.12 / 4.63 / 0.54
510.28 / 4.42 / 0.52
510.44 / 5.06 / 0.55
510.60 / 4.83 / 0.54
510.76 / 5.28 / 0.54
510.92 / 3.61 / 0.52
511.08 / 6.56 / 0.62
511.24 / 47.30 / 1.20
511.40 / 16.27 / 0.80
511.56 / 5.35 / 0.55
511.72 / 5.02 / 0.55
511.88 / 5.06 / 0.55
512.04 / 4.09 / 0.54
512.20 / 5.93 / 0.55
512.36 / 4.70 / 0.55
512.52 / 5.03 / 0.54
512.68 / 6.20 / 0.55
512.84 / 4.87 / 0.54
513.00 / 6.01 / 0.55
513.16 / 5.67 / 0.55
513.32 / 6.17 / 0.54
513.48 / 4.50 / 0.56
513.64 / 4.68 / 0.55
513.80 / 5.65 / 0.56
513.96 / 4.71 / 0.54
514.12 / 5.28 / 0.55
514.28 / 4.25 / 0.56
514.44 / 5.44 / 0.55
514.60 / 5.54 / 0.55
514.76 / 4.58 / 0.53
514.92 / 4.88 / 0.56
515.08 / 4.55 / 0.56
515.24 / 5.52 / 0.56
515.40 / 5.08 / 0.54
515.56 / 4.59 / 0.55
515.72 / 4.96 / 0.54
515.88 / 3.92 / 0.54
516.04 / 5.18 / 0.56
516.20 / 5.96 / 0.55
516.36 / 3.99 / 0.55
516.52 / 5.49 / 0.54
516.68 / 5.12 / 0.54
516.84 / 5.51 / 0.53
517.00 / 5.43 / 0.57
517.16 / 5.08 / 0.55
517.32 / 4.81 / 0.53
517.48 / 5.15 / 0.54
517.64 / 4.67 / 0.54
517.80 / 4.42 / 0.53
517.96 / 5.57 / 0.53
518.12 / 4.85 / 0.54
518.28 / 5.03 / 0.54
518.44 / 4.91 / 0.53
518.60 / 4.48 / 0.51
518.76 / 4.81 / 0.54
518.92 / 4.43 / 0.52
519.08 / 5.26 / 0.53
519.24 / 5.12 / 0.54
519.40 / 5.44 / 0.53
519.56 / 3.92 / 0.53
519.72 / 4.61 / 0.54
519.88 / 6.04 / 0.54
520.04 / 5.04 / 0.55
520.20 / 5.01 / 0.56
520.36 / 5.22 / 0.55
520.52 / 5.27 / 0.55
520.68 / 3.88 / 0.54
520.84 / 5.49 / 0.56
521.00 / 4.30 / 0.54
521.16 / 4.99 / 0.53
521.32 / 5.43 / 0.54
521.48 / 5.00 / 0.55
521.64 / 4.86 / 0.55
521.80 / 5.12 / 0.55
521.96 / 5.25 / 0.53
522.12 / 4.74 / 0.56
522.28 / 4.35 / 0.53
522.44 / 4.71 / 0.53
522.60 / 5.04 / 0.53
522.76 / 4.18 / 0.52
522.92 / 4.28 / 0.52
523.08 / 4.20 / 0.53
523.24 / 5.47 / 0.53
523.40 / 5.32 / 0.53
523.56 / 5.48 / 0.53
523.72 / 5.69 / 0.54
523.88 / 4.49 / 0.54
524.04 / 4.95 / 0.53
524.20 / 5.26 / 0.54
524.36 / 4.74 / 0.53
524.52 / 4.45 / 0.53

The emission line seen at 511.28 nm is [O III]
